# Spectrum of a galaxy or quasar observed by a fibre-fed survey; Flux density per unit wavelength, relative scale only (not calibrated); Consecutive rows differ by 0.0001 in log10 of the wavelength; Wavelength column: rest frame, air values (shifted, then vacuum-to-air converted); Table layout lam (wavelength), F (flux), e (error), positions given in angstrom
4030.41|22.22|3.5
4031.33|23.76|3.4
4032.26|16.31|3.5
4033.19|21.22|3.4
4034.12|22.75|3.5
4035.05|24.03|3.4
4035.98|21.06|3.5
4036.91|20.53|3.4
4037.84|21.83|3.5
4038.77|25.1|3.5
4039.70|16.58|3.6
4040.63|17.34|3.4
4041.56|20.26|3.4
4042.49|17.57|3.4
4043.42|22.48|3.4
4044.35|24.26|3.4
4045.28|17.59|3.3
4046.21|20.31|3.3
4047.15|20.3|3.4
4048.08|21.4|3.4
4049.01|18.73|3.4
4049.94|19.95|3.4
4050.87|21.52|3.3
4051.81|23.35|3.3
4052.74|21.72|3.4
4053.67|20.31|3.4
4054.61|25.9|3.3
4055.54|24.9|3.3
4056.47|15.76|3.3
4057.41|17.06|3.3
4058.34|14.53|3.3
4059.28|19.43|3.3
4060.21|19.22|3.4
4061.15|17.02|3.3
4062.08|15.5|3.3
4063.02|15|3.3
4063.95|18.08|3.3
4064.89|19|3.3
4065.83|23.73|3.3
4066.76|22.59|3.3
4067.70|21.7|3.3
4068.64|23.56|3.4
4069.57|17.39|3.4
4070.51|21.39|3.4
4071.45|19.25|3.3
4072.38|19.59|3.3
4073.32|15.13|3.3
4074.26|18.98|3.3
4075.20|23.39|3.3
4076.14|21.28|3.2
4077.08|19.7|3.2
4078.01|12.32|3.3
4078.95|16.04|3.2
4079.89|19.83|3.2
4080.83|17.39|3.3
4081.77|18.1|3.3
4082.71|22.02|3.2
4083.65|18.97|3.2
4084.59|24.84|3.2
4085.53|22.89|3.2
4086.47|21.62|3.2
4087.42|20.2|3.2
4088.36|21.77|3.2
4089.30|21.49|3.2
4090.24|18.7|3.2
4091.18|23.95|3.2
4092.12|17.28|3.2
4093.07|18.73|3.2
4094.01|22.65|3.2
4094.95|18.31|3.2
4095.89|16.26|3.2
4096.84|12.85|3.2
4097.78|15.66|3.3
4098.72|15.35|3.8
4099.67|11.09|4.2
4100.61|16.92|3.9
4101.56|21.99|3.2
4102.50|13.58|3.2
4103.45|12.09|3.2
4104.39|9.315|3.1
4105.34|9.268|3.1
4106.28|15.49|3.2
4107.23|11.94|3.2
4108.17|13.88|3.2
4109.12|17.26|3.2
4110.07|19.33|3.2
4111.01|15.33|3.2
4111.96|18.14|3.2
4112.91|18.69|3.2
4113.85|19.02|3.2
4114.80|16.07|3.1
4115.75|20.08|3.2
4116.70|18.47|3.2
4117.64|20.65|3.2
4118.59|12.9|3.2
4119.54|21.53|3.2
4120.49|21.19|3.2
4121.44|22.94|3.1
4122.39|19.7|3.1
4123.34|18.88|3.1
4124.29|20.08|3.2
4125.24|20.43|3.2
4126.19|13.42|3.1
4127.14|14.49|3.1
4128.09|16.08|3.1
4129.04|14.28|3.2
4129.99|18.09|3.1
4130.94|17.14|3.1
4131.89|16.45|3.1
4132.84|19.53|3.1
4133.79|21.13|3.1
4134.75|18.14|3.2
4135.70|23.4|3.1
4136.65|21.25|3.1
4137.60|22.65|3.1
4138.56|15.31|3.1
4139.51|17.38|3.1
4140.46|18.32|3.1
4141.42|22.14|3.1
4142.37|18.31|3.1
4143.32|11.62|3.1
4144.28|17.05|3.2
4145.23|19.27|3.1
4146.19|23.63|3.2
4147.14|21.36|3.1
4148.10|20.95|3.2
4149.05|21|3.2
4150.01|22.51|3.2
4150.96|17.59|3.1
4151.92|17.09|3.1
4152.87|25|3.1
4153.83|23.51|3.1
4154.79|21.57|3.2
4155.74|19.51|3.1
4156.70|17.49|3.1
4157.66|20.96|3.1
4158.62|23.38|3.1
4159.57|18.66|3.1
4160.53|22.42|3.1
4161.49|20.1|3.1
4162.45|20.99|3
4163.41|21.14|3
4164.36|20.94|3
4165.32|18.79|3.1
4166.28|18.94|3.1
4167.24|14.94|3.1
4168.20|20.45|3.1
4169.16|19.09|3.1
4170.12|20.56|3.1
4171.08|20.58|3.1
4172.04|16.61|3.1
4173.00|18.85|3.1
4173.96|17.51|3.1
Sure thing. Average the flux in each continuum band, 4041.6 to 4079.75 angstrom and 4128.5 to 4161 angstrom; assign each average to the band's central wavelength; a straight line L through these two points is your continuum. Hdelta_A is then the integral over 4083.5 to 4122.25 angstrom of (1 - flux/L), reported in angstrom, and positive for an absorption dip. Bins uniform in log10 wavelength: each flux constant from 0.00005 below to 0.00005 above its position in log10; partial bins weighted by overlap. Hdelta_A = 3.7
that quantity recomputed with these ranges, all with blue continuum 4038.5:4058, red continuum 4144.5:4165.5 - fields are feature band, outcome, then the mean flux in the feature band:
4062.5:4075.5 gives 0.5 angstrom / 19.8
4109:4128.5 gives 2.2 angstrom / 18.3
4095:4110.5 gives 4.5 angstrom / 14.6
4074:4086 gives 0.5 angstrom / 19.7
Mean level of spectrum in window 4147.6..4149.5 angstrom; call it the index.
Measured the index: 21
